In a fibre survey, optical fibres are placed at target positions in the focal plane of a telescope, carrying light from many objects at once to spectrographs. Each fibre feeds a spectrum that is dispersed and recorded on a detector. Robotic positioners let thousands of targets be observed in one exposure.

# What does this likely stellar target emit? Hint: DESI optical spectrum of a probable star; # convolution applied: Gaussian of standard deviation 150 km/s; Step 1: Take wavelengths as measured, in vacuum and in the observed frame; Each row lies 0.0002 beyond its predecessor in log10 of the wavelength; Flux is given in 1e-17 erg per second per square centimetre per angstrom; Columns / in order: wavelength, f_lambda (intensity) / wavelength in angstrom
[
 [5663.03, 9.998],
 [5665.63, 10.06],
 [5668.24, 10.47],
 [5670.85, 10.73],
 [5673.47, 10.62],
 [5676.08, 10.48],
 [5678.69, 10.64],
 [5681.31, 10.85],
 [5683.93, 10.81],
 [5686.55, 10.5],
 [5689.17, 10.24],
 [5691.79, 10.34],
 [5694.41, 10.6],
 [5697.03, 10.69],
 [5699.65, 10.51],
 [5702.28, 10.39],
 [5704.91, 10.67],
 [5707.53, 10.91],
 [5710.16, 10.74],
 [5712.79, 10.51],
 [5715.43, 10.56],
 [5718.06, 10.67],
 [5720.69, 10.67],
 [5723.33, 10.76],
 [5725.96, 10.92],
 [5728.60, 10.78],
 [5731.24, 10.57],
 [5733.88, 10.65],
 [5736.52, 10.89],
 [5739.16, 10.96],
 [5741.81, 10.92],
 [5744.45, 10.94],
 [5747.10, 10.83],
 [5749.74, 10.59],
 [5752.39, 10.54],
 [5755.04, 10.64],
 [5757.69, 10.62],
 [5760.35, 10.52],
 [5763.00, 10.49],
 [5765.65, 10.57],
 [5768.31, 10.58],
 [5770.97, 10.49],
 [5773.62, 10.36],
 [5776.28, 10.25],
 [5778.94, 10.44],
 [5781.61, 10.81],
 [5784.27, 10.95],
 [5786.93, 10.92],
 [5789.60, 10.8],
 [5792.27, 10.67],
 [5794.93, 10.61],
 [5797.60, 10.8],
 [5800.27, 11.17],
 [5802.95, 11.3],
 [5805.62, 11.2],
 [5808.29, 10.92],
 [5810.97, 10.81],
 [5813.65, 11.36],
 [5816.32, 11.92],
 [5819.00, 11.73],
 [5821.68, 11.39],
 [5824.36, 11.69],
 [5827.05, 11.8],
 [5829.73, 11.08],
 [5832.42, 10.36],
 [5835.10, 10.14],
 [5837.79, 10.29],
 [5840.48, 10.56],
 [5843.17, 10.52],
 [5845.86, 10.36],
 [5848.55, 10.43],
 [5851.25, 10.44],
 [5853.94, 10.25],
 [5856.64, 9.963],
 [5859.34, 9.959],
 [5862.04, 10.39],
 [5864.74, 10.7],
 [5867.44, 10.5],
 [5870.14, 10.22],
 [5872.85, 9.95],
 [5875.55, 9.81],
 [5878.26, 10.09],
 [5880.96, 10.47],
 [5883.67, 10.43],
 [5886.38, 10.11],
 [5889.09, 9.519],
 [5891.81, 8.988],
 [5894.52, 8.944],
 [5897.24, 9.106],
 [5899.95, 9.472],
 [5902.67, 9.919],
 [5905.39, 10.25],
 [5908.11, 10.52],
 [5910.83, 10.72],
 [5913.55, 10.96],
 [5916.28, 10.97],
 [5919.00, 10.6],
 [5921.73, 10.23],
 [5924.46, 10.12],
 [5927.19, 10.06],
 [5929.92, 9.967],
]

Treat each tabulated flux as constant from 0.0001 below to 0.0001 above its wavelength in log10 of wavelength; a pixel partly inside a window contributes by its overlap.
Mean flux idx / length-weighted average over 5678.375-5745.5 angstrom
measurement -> 10.7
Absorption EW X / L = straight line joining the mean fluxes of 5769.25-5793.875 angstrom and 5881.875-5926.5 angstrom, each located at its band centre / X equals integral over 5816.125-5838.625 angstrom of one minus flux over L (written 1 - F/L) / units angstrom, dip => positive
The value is -1.55 angstrom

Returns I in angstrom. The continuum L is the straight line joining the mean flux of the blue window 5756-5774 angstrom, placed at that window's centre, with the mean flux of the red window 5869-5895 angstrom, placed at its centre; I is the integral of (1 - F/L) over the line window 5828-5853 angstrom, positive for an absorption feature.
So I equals -0.9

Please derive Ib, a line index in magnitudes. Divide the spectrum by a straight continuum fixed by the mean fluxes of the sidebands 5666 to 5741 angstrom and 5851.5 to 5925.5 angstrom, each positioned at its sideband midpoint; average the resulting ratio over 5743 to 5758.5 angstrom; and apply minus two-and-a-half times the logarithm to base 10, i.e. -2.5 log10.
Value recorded -0.020 mag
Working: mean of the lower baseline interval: 10.6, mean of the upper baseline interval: 10.1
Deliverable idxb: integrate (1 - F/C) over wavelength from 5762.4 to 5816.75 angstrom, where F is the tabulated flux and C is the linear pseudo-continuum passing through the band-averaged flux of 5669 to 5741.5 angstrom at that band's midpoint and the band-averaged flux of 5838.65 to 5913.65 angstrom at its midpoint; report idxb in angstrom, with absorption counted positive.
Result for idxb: -2.3 angstrom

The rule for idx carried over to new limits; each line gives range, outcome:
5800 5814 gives 11.1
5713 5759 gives 10.7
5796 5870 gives 10.8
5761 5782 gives 10.5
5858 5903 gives 9.92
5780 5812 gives 10.9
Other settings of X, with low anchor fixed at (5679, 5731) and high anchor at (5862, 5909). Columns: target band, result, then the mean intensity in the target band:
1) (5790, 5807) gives -1.1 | 11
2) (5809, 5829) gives -2.5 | 11.5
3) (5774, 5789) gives -0.5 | 10.7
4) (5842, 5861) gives -0.4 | 10.3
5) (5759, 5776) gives -0.1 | 10.5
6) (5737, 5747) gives -0.4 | 10.9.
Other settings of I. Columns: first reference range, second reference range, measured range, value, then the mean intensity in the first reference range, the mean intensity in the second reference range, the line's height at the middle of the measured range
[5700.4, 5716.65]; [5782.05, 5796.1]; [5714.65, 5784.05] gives 0.3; 10.6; 10.8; 10.7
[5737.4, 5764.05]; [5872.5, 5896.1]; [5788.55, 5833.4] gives -3.8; 10.7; 9.8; 10.3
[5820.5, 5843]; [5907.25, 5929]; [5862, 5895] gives 2.0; 10.9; 10.5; 10.7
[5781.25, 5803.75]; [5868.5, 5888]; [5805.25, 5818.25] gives -0.7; 10.9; 10.2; 10.7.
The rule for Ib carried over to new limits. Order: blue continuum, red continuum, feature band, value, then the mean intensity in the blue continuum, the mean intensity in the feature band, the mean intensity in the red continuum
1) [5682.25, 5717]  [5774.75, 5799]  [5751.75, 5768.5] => 0.010 mag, 10.6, 10.6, 10.7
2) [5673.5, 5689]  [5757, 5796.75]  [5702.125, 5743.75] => -0.012 mag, 10.6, 10.7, 10.6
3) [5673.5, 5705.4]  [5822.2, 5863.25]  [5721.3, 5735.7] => -0.018 mag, 10.6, 10.7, 10.6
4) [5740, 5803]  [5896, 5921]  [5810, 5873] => -0.023 mag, 10.7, 10.7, 10.3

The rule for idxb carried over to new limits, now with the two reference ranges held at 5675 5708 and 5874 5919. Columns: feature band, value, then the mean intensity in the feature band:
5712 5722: -0.1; 10.6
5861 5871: -0.3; 10.5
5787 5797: -0.4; 10.7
